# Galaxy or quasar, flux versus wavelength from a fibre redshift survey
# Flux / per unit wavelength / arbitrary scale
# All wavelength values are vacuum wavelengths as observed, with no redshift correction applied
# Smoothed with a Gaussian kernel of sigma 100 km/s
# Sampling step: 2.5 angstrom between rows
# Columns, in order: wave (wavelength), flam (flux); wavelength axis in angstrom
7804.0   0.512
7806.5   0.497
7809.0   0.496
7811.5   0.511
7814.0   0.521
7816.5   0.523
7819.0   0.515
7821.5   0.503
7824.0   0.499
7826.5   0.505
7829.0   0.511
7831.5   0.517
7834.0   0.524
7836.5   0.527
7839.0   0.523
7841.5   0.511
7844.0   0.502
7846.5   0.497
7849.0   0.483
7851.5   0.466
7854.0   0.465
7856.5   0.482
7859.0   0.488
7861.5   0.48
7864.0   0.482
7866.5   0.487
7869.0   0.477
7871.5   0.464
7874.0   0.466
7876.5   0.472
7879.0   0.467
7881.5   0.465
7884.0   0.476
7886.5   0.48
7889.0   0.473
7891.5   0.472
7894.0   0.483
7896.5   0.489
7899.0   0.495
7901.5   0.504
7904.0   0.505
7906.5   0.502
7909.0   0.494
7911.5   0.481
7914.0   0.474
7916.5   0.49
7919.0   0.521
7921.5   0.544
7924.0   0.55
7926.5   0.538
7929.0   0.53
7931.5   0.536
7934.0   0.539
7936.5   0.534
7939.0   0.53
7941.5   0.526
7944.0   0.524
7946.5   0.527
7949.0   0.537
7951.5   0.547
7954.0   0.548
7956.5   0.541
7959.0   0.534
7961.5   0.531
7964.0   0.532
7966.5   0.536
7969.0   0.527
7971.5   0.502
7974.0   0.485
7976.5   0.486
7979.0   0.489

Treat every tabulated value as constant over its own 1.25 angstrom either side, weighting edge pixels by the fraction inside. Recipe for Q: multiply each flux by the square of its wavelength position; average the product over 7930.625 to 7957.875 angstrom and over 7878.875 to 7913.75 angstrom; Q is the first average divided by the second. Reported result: 1.12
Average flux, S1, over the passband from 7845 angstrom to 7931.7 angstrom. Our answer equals 0.49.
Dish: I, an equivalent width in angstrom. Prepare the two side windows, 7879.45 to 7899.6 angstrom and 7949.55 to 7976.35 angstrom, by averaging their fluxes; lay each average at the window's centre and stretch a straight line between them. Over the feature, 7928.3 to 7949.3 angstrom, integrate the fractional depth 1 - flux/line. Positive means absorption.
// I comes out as -0.84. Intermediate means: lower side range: 0.478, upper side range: 0.527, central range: 0.531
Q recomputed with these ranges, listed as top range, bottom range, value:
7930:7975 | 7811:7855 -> 1.08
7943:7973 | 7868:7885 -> 1.16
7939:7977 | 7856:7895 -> 1.13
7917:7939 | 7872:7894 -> 1.15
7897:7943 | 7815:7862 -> 1.05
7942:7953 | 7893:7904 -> 1.09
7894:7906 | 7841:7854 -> 1.03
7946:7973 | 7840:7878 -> 1.13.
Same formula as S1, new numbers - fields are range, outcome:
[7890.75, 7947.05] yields 0.513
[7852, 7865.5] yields 0.479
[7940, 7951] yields 0.53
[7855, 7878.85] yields 0.477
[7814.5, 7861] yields 0.502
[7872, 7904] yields 0.479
